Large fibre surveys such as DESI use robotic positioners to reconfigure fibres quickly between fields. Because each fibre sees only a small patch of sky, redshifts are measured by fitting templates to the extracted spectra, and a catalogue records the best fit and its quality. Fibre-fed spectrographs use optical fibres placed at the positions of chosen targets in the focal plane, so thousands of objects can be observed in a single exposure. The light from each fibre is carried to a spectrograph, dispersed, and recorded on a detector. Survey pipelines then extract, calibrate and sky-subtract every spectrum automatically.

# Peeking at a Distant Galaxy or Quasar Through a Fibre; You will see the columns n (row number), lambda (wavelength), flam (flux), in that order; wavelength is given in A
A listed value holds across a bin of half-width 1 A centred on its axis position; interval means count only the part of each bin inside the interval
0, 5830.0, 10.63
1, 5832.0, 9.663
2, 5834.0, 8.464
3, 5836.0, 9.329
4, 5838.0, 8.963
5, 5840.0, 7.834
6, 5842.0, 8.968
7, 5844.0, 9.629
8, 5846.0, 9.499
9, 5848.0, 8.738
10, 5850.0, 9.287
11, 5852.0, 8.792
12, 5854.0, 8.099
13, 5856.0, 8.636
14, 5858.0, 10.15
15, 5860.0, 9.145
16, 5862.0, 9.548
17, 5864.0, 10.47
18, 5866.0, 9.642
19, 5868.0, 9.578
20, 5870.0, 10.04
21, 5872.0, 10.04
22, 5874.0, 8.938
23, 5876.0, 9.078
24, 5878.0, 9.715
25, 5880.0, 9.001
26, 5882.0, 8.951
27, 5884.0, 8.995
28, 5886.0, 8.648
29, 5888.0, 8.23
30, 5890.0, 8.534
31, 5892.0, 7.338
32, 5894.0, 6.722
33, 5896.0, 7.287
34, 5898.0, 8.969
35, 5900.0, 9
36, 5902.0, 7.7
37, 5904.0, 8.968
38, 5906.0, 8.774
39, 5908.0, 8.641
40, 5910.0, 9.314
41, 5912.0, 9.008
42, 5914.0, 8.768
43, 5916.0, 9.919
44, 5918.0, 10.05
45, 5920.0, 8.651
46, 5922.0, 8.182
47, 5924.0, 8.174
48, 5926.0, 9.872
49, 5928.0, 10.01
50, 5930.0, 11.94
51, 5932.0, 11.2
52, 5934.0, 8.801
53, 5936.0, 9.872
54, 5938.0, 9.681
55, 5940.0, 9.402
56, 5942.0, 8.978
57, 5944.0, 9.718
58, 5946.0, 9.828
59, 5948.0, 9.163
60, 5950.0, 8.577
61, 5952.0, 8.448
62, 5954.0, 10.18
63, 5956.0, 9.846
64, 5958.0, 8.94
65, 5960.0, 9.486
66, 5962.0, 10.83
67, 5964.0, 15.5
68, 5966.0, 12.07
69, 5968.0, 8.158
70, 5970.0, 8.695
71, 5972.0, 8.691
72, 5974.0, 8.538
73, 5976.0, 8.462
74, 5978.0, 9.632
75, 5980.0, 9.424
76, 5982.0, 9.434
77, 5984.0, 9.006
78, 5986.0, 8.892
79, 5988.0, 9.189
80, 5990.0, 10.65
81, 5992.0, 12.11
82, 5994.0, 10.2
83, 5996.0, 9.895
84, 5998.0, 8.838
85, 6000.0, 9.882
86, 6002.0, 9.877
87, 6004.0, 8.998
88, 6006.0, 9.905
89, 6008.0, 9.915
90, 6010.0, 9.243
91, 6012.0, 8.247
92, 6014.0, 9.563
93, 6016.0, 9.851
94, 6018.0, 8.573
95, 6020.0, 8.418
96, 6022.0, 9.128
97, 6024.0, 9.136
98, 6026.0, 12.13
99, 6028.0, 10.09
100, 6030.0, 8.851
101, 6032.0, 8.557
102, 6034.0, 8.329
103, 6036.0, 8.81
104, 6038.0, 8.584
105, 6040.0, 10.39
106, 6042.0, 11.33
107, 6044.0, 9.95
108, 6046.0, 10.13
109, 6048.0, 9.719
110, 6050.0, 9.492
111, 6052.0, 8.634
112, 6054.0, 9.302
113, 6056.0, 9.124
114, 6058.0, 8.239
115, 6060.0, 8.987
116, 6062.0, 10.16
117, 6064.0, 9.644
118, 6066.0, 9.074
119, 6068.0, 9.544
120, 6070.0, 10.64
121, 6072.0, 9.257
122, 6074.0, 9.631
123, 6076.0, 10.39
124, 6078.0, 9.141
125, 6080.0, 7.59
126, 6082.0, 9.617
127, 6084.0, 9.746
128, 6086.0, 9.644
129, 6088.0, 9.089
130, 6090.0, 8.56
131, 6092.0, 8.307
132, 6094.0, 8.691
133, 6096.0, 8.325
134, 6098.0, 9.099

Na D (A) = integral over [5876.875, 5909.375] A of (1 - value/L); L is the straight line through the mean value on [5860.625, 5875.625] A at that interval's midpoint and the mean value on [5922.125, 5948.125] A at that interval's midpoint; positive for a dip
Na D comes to 4.11 A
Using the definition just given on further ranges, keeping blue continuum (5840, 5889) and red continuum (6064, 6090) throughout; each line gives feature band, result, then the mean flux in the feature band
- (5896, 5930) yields 0.8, 9.04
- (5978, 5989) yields 0.1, 9.23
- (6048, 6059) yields 0.4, 9.03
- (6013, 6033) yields -0.1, 9.43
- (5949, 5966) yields -1.9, 10.3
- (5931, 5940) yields -0.5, 9.83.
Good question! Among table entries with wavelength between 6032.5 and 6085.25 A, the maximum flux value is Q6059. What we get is 11.33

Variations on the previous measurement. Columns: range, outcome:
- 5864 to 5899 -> 10.47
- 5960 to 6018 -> 15.5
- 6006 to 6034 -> 12.13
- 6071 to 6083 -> 10.39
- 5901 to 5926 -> 10.05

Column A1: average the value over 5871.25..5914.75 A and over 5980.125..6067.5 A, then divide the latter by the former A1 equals 1.1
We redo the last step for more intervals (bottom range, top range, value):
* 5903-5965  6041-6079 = 1.00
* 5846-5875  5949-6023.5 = 1.02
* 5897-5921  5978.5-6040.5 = 1.06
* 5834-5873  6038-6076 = 1.04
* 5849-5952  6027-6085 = 1.03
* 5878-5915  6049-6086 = 1.10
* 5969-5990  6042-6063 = 1.04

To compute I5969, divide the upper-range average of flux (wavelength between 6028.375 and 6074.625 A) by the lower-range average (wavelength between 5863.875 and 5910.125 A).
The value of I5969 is 1.07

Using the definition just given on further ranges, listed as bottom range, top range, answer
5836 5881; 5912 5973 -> 1.05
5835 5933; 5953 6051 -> 1.06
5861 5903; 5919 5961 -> 1.07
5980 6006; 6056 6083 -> 0.96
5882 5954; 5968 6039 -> 1.04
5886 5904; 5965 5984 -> 1.14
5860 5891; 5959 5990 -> 1.05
